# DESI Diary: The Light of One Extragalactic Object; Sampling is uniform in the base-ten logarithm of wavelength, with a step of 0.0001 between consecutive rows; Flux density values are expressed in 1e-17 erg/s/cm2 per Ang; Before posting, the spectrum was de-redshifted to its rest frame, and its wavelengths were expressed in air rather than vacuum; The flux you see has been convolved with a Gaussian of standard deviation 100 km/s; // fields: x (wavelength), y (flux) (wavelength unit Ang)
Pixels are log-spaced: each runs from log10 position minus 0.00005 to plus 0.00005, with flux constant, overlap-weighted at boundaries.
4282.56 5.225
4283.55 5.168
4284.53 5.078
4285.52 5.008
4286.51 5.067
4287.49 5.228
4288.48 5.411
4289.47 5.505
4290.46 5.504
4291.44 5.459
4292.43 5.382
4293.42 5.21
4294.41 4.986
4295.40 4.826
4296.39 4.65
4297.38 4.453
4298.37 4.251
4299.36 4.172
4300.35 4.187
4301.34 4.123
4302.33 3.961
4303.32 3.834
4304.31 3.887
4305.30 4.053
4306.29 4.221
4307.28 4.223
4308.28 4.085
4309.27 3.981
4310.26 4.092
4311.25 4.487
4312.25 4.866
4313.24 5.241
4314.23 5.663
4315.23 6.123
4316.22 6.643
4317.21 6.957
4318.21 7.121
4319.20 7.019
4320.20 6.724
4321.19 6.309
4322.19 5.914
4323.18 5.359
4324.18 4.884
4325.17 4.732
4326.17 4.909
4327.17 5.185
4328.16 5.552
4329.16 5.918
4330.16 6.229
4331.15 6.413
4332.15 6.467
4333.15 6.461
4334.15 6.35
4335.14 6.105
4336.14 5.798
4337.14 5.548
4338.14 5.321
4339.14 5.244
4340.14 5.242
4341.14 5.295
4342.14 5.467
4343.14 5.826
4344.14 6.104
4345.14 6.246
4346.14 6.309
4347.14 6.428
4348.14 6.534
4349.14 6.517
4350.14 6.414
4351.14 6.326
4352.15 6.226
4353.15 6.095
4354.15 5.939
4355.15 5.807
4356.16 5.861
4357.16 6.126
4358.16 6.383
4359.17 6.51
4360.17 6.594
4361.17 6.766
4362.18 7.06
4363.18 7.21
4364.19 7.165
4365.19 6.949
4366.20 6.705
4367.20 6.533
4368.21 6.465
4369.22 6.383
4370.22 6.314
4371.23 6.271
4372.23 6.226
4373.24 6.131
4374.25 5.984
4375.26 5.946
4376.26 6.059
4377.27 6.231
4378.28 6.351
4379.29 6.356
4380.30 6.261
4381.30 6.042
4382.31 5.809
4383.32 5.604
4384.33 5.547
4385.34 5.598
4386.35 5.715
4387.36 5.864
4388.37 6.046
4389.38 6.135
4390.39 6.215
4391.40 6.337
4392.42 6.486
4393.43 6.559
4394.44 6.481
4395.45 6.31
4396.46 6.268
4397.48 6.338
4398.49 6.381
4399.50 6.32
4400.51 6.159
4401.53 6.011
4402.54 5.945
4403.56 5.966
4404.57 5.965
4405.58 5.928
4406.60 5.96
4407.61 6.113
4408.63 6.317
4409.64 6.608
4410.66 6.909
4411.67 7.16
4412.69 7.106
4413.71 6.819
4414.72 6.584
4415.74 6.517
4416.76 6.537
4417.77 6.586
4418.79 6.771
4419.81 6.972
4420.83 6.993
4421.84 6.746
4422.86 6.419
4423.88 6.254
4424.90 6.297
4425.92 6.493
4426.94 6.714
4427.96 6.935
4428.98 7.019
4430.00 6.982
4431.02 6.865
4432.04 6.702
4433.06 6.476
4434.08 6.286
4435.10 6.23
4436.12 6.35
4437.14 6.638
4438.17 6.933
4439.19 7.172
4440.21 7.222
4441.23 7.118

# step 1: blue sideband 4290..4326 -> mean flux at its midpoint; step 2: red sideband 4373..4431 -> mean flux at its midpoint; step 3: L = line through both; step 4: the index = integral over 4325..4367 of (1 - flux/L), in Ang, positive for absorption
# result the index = -4.1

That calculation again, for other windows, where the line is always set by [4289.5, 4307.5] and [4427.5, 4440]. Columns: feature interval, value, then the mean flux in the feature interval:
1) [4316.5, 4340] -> -4.25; 5.93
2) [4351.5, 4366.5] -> -2.60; 6.49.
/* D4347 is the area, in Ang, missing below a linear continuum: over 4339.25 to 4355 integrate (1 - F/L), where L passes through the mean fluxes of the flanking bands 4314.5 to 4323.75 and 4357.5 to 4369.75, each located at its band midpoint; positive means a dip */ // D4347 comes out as 1.4 Ang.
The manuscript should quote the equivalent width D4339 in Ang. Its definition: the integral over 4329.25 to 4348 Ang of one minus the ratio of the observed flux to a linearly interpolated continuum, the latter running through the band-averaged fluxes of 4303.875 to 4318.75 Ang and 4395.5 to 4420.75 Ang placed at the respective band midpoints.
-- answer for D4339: -1.7 Ang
